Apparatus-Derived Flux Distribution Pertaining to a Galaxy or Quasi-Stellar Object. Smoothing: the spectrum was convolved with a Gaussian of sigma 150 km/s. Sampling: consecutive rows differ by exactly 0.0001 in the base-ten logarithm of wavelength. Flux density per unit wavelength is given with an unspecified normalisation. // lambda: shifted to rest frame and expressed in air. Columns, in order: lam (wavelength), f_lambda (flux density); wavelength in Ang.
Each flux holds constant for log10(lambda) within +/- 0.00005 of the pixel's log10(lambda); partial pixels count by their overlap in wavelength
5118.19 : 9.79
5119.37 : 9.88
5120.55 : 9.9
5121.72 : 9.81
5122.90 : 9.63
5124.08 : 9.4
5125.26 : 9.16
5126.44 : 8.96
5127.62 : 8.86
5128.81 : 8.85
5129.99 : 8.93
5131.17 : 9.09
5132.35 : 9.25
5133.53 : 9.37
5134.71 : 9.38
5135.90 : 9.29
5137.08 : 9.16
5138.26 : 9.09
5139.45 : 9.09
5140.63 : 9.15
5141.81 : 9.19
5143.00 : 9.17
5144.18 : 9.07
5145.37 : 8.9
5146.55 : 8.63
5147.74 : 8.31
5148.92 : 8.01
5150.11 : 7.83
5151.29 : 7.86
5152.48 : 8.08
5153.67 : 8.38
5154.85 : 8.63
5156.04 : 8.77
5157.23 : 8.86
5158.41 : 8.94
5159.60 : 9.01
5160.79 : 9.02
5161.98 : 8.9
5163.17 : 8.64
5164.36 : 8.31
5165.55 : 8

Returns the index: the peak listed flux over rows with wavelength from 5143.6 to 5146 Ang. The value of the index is 9.07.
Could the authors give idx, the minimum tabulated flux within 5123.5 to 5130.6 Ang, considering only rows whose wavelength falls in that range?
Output 8.85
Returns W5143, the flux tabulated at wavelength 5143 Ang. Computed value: 9.17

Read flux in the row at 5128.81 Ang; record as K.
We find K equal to 8.85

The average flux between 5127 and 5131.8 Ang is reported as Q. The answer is 8.93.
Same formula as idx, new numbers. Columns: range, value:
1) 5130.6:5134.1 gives 9.09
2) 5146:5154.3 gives 7.83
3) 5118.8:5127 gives 8.96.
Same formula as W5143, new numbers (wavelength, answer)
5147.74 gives 8.31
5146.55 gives 8.63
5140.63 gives 9.15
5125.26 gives 9.16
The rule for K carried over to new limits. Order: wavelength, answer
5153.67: 8.38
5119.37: 9.88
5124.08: 9.4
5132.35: 9.25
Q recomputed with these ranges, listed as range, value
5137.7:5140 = 9.06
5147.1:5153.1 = 8.02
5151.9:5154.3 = 8.25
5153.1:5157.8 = 8.66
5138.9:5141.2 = 9.13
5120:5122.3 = 9.89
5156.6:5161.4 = 8.96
